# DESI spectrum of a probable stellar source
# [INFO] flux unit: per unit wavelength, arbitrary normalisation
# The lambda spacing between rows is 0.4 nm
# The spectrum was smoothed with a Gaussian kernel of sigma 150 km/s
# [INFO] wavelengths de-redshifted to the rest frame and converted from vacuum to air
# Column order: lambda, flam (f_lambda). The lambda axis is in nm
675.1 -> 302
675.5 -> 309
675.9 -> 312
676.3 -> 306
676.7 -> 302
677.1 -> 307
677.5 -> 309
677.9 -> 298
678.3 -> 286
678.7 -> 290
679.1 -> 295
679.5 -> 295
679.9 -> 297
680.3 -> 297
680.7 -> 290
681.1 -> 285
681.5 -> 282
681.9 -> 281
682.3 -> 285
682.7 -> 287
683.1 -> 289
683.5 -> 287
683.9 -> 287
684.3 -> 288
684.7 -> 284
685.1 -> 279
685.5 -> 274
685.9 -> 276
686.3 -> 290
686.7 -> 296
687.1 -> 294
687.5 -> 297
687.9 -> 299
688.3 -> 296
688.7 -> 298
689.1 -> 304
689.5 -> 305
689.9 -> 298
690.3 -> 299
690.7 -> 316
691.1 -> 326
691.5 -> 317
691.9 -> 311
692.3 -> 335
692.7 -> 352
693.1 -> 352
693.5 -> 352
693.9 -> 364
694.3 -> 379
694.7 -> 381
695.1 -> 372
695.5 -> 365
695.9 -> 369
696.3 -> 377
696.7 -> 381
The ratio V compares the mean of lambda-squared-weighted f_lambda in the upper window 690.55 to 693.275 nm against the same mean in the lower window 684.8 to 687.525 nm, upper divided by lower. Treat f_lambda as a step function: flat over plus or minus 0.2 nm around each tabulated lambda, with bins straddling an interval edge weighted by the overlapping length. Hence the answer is 1.17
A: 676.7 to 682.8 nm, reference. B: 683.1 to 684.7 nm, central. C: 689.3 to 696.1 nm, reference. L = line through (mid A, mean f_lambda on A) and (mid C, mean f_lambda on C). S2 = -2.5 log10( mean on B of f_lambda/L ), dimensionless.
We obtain 0.08 mag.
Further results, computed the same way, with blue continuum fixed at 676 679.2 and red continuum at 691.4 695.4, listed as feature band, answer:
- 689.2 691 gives 0.12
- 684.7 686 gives 0.17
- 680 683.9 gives 0.10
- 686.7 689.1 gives 0.13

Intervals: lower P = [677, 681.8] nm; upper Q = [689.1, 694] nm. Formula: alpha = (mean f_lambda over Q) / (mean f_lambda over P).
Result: 1.1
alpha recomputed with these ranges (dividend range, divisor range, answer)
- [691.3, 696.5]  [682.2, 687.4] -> 1.24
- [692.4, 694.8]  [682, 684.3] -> 1.26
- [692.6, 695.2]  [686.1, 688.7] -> 1.23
